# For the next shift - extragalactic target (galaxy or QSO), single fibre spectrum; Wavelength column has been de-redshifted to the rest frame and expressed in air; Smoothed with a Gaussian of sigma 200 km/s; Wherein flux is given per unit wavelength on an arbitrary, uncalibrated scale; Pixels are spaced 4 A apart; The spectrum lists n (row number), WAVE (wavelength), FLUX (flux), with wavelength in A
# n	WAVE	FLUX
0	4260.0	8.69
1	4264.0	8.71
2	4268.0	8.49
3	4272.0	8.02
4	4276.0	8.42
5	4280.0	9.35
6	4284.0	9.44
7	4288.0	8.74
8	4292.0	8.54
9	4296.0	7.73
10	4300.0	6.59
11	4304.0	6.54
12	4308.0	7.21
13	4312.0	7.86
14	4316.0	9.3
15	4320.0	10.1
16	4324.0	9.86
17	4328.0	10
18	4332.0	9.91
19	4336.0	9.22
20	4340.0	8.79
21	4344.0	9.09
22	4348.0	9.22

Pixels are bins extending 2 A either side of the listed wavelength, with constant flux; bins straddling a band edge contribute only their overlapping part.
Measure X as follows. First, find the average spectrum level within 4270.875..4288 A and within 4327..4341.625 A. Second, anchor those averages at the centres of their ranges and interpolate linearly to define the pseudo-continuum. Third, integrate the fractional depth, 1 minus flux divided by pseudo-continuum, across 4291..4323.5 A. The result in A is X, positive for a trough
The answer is 3.9 A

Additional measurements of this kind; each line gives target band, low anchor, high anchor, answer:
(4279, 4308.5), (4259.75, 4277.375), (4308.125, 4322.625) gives 2.2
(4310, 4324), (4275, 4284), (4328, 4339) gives 0.3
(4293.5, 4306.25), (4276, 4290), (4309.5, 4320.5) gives 2.8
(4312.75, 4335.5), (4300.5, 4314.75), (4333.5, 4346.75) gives -4.2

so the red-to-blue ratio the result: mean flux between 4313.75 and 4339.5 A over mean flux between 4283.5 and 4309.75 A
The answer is 1.2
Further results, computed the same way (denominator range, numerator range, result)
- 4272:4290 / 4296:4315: 0.82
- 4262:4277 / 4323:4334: 1.18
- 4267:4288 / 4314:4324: 1.11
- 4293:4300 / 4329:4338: 1.28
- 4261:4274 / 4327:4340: 1.13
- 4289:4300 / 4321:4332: 1.26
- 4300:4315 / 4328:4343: 1.29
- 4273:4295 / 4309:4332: 1.06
